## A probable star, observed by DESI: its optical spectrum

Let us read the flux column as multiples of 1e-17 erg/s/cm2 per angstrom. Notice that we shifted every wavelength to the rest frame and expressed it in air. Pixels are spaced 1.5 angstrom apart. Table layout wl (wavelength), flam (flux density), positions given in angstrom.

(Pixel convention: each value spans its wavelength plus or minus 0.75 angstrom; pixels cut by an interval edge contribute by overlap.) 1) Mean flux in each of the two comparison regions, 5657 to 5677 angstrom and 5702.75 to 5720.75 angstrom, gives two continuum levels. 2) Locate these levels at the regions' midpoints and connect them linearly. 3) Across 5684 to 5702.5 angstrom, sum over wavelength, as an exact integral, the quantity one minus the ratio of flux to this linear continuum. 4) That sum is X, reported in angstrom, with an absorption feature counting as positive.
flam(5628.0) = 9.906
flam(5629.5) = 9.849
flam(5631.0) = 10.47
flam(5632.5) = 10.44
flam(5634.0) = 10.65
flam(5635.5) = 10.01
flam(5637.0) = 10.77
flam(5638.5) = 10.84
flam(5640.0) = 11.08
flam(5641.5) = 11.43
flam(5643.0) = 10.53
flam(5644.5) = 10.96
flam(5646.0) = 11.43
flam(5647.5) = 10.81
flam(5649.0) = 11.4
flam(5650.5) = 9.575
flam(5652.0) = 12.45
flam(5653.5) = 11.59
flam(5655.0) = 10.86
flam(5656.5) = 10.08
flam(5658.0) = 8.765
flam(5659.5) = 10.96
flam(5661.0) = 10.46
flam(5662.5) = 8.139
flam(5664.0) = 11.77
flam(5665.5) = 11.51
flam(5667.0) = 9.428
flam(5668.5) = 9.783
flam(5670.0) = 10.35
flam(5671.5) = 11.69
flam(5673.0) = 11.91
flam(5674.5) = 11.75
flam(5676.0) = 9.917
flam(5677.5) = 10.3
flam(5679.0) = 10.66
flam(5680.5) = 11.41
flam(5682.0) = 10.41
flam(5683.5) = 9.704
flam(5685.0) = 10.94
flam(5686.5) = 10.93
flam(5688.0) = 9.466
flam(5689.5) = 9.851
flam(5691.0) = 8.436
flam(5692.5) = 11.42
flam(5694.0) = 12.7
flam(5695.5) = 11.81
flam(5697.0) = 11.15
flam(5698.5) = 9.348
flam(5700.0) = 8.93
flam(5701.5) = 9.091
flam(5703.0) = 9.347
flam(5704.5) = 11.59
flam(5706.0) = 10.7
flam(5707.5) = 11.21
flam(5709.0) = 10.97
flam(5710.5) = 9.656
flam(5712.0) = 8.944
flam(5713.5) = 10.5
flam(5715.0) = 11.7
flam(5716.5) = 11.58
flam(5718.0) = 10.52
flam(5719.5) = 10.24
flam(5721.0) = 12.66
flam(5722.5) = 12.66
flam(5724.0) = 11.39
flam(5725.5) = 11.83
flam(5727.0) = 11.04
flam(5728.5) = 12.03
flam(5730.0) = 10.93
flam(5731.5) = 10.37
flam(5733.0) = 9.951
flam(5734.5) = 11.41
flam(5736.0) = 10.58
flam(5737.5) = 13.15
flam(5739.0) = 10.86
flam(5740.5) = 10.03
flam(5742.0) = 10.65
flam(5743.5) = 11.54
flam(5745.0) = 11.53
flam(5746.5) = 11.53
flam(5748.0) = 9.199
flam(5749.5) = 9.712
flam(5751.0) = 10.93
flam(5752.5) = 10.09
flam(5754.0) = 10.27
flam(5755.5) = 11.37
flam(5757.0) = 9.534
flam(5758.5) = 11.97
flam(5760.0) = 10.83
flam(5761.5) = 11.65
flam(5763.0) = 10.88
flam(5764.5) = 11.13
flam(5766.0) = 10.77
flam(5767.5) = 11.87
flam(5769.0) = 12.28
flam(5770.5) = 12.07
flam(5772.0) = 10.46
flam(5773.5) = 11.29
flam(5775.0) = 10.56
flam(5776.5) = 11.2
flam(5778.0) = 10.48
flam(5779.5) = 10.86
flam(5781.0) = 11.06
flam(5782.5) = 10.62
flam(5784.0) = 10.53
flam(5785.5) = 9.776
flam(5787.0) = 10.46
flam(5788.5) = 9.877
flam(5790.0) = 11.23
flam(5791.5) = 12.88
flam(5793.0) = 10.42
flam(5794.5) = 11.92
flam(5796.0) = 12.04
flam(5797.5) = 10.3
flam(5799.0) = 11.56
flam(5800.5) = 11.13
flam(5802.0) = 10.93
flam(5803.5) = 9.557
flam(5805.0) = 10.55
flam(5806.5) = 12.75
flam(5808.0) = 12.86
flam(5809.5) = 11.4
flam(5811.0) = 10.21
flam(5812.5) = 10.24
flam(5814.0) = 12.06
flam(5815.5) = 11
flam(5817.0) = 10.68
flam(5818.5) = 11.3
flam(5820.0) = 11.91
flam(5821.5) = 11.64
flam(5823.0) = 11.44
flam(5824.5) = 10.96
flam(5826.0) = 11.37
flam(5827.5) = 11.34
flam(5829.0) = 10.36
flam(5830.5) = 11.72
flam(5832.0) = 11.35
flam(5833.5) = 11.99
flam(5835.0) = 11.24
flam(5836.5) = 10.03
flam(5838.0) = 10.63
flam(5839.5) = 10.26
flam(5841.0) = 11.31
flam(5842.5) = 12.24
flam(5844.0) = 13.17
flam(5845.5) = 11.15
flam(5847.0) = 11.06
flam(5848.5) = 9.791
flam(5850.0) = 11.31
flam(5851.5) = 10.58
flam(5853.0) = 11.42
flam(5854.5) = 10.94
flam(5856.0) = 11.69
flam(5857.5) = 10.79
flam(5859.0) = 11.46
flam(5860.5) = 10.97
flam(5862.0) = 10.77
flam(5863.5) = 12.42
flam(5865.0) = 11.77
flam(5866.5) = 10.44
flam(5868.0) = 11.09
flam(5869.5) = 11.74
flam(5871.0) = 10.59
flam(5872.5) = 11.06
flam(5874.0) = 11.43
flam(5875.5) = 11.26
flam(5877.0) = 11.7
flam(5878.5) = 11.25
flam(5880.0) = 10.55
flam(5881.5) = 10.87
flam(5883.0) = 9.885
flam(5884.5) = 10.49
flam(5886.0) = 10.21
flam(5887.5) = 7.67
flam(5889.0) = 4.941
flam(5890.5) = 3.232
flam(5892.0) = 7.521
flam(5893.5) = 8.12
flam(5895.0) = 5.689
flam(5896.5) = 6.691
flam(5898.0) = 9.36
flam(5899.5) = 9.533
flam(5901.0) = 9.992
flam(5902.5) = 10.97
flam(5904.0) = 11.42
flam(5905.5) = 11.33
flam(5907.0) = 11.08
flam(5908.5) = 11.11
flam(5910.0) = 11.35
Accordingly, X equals 0.48 angstrom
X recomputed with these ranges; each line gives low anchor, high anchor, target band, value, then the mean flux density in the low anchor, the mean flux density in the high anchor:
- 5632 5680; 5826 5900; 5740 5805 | -2.45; 10.7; 10.4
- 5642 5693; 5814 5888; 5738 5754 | 0.24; 10.6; 11.1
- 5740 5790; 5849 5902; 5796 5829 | -2.31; 10.8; 9.99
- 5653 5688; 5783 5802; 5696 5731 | -0.25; 10.5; 11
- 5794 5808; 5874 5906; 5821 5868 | -4.38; 11.3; 9.21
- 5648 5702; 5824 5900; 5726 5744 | -0.97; 10.5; 10.4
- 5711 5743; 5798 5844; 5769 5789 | 0.69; 11.1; 11.2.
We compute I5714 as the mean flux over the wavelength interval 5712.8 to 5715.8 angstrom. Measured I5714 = 11.1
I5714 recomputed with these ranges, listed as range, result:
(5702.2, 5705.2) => 10.4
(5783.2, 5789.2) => 10.2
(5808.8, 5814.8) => 11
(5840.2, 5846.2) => 12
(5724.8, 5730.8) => 11.4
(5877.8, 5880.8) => 10.9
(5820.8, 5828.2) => 11.3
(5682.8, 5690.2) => 10.2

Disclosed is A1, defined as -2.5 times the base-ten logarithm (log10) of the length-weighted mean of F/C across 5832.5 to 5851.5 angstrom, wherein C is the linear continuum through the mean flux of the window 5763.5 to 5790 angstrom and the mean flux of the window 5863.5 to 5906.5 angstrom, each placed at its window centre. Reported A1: -0.10 mag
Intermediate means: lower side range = 10.9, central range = 11.2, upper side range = 9.73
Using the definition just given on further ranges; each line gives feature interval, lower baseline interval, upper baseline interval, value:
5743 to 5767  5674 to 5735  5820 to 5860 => 0.009 mag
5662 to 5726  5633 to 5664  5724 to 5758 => 0.010 mag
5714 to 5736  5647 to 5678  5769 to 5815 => -0.042 mag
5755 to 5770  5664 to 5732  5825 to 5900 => -0.064 mag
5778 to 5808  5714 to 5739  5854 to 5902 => -0.030 mag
